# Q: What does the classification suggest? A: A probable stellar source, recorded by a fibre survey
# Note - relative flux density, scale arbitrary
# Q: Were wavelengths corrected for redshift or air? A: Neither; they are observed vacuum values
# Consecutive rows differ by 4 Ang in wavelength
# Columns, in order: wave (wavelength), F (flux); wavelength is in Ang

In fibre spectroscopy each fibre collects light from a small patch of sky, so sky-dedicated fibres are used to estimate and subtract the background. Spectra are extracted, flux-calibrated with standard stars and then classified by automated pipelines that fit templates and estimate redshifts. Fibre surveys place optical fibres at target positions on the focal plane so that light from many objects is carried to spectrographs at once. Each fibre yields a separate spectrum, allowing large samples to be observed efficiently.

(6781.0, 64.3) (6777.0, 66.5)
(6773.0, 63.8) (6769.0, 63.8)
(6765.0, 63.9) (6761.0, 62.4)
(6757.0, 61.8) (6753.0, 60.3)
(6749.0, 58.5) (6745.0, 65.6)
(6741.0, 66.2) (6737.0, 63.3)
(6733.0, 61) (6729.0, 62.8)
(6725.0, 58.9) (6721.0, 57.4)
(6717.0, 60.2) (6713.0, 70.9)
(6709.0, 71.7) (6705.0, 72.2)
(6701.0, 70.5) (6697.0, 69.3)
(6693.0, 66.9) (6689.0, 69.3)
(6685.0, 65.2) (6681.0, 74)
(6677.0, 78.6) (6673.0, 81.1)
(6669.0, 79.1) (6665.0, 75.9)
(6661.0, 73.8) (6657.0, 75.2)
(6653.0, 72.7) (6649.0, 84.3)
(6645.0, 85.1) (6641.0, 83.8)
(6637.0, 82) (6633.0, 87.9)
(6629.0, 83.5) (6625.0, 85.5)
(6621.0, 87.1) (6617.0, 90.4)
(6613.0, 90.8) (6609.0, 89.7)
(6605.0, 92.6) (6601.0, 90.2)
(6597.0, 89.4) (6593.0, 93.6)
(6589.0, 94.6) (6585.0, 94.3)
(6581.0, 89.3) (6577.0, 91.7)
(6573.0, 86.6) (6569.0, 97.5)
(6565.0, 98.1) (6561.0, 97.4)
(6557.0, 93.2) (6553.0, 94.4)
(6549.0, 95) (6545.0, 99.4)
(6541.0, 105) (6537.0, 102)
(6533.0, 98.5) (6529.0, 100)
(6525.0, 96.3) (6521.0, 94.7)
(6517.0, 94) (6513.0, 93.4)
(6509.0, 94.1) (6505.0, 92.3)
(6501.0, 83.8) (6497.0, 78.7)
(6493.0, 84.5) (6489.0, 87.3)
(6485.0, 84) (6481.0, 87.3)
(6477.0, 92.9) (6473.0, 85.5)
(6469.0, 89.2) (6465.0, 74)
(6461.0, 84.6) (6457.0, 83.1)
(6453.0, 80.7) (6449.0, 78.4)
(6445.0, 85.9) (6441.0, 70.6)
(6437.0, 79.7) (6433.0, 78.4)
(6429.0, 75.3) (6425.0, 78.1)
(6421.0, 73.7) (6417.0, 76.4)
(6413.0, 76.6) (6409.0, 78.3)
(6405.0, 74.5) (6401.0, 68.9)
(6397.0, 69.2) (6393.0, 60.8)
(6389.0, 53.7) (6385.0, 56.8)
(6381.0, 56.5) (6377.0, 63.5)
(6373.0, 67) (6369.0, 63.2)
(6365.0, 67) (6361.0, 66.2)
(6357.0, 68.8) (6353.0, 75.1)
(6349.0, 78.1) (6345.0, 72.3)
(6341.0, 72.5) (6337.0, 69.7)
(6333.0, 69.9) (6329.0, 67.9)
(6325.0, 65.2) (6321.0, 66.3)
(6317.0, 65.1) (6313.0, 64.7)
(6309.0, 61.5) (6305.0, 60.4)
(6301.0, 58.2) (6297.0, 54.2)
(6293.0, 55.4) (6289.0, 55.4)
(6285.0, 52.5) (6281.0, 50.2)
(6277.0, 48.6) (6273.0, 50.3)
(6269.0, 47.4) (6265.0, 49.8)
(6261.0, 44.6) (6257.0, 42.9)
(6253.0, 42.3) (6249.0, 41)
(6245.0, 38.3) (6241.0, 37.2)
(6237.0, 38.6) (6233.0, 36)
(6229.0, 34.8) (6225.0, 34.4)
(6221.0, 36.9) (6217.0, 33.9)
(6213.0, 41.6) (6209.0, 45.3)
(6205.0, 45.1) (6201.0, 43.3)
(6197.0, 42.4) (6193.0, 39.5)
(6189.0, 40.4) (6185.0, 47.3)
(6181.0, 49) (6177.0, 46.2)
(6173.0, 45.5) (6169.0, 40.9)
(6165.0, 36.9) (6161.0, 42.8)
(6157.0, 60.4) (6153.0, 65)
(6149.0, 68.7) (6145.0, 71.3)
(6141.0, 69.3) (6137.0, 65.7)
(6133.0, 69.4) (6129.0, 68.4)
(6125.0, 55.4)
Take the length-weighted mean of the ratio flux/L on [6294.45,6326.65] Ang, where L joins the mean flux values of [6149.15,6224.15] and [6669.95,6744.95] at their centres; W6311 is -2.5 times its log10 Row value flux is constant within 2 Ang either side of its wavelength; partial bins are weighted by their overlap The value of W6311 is -0.22 mag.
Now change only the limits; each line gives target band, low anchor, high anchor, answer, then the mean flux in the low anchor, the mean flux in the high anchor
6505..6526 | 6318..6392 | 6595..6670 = -0.222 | 66.6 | 84.2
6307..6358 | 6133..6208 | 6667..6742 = -0.214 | 51.5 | 68.4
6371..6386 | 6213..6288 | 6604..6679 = -0.104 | 42.4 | 83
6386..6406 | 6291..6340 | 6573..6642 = 0.097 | 63.4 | 89.2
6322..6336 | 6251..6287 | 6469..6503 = -0.165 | 47.6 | 85.7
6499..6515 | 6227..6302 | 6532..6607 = -0.075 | 46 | 94.8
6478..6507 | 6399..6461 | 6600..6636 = -0.059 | 77.5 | 88.4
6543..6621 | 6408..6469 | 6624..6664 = -0.157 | 78.6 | 81.1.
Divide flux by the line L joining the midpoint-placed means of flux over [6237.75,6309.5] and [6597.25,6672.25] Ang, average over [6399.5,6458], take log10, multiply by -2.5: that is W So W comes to -0.203 mag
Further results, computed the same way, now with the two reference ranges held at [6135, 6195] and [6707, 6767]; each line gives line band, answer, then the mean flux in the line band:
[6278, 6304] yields 0.01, 54.3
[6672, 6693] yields -0.17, 72.6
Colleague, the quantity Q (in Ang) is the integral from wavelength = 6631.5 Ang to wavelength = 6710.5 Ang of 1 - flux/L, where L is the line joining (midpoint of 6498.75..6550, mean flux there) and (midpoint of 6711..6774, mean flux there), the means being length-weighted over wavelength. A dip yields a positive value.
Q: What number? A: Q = -2.5 Ang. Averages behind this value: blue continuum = 96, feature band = 75.9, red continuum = 62.5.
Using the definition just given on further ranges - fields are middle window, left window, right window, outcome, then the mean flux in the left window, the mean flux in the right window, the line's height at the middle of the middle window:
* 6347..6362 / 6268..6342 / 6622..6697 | -2.4 Ang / 59.8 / 77.9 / 62.3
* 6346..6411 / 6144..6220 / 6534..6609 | 3.8 Ang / 47.2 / 94.6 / 71.1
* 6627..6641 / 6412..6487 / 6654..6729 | -2.2 Ang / 80.8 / 70.4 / 72.9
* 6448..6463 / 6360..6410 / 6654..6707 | -3.4 Ang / 64.8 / 73.2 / 66.8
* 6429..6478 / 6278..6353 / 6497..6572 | 1.3 Ang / 63.4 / 95.5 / 83.6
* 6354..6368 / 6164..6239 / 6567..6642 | -1.7 Ang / 41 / 89.6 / 60.2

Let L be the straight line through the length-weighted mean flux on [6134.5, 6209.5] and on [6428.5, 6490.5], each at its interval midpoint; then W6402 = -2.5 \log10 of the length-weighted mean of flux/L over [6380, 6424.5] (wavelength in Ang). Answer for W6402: 0.119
